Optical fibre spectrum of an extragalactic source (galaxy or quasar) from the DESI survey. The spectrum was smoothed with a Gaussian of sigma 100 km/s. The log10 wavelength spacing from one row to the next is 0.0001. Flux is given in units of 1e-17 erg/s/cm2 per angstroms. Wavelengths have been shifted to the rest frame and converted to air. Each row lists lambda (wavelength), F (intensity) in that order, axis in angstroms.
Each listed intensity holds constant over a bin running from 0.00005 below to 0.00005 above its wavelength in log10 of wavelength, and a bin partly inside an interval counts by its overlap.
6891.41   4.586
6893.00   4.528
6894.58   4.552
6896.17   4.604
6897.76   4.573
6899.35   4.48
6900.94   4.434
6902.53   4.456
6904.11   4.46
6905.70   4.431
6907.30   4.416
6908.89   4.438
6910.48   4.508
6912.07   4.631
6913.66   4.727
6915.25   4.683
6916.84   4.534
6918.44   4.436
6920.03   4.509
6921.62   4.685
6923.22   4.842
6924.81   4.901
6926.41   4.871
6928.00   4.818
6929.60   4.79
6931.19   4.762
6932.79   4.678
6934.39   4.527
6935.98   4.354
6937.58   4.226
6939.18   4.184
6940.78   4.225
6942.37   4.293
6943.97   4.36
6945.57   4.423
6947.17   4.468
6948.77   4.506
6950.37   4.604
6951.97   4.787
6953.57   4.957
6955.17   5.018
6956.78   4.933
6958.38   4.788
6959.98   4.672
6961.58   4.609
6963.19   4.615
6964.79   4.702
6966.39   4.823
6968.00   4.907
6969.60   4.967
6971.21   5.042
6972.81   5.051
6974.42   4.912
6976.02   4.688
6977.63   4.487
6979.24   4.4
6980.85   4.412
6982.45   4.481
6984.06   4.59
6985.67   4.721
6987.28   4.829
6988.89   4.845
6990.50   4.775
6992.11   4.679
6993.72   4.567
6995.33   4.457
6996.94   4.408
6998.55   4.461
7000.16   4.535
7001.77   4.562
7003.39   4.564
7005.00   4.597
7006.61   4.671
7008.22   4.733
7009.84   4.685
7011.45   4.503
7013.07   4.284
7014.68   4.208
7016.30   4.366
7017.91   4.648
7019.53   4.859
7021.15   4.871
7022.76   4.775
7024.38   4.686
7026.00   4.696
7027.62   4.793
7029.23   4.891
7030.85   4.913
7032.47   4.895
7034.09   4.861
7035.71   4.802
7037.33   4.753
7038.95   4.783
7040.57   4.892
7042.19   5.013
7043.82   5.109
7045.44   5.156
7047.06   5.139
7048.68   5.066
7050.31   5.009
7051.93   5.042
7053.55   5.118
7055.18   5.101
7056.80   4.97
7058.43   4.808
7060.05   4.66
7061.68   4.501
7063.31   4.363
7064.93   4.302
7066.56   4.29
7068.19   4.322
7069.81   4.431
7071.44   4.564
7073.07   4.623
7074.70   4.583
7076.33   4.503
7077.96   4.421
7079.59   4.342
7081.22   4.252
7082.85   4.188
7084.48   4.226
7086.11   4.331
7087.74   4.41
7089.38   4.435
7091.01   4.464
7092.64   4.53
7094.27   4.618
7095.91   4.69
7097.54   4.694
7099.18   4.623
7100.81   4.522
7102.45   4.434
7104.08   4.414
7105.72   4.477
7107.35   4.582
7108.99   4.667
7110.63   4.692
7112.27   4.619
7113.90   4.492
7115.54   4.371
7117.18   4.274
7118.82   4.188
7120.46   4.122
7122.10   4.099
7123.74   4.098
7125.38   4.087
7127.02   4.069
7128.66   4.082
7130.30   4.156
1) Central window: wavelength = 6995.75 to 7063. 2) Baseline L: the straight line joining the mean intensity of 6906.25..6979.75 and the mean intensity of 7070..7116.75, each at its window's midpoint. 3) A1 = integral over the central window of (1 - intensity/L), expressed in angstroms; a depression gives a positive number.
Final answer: -3.0 angstroms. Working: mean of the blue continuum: 4.65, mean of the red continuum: 4.49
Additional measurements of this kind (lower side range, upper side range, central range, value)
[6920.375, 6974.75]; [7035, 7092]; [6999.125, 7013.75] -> 0.3 angstroms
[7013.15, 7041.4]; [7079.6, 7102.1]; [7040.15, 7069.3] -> -1.3 angstroms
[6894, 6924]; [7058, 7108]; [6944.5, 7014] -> -2.3 angstroms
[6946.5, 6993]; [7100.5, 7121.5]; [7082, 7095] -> 0.3 angstroms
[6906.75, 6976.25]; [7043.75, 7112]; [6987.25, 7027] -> 0.2 angstroms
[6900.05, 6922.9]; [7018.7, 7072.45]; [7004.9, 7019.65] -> 0.6 angstroms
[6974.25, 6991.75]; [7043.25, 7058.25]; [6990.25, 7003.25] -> 0.5 angstroms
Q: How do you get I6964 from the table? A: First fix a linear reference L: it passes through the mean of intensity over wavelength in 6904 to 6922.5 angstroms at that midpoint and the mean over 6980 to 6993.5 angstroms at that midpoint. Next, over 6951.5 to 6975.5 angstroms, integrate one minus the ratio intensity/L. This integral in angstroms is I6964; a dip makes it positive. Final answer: -1.2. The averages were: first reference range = 4.54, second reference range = 4.66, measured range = 4.85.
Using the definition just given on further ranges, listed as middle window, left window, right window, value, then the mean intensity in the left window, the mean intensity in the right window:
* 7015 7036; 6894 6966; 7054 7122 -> -1.07 angstroms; 4.59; 4.49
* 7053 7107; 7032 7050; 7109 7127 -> 1.24 angstroms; 4.95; 4.31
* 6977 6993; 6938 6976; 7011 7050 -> 0.35 angstroms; 4.69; 4.8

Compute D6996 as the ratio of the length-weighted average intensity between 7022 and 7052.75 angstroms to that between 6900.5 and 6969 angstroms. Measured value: 1.1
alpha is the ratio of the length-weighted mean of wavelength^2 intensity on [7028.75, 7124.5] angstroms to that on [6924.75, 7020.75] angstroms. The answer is 1.02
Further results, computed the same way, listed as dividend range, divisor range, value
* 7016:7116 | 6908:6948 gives 1.06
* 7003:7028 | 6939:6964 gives 1.02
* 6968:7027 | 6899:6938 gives 1.03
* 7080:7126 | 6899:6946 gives 1.02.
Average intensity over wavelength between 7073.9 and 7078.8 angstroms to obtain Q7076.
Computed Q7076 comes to 4.5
